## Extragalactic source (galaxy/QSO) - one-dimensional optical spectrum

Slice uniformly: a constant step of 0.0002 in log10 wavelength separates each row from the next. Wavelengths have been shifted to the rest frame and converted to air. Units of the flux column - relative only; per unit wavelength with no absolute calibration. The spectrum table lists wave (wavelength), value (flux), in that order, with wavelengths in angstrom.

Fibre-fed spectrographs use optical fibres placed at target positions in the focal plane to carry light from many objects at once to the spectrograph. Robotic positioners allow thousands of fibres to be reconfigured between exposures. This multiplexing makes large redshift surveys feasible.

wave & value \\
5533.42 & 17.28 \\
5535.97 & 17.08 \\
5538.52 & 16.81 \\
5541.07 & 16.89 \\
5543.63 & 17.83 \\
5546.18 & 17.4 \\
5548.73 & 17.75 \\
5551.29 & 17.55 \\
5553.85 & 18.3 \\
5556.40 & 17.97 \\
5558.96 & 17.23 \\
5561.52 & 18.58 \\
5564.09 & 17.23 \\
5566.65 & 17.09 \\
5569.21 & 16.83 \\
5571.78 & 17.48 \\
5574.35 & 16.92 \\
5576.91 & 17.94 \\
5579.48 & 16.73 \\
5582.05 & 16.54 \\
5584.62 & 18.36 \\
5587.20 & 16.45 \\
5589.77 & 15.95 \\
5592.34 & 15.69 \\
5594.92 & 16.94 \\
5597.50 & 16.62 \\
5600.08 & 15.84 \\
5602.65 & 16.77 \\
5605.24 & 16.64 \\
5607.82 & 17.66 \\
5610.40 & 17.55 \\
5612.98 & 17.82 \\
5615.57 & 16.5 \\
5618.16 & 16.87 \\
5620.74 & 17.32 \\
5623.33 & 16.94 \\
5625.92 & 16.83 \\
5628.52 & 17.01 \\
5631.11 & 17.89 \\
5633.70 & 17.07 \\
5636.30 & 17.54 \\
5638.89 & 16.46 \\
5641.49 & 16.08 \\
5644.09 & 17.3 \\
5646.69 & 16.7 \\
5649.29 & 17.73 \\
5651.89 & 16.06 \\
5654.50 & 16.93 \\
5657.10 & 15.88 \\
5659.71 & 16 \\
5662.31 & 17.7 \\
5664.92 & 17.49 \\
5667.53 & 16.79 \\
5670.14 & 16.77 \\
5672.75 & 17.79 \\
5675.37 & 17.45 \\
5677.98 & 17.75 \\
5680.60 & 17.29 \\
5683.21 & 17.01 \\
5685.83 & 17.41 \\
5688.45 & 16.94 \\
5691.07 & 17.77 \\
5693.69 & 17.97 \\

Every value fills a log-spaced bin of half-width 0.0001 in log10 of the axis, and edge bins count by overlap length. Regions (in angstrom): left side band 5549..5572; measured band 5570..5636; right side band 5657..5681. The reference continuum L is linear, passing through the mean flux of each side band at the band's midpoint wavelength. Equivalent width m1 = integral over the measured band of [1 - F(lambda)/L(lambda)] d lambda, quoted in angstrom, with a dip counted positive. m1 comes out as 1.65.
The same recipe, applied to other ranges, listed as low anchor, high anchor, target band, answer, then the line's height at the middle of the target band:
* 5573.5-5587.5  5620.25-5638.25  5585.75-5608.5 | 0.9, 17.2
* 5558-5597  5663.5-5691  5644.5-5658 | 0.4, 17.2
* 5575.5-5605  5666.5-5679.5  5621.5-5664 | 0.5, 17.1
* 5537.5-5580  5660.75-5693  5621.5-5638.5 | 0.2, 17.4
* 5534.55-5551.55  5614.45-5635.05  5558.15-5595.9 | 0.3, 17.2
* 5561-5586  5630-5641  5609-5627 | 0.1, 17.2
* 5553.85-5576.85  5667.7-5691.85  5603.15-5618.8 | 0.2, 17.4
